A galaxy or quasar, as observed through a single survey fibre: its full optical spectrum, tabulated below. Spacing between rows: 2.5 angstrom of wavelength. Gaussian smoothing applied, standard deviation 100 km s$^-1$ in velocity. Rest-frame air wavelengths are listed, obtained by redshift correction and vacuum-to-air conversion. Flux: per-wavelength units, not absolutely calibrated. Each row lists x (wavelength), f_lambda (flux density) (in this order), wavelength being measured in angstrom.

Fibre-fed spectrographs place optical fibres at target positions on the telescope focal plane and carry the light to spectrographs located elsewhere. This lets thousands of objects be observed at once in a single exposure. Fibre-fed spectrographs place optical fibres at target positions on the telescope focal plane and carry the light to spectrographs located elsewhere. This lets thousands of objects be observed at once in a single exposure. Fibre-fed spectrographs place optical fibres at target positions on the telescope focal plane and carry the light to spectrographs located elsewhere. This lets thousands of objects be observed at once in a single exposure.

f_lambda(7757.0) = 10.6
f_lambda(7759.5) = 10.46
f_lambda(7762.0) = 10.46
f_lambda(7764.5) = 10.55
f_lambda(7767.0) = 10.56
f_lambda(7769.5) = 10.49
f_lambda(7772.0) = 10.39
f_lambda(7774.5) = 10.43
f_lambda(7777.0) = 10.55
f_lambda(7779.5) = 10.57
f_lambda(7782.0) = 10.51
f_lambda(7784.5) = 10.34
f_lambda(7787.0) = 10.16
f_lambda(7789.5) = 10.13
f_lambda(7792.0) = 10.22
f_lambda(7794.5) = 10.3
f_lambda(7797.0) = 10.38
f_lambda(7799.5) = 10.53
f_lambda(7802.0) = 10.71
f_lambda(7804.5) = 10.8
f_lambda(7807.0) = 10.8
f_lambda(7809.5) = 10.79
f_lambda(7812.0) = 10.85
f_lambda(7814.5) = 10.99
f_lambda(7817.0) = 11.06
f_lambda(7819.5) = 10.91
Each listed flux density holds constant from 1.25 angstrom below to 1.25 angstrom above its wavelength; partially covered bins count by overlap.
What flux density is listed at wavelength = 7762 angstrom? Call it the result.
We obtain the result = 10.46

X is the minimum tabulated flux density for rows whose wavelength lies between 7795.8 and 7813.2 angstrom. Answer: 10.38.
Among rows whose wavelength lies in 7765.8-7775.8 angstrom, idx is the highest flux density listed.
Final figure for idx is 10.56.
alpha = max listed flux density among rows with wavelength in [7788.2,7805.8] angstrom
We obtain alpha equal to 10.8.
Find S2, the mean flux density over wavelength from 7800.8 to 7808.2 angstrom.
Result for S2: 10.8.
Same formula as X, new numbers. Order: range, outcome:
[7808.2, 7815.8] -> 10.79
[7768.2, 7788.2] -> 10.16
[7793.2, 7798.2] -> 10.3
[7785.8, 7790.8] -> 10.13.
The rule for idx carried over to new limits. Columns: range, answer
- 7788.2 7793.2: 10.22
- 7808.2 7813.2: 10.85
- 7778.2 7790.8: 10.57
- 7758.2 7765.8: 10.55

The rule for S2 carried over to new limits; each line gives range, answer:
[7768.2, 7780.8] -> 10.5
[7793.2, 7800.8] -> 10.4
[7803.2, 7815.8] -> 10.8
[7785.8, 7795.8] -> 10.2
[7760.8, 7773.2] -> 10.5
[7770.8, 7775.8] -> 10.4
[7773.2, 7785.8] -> 10.5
